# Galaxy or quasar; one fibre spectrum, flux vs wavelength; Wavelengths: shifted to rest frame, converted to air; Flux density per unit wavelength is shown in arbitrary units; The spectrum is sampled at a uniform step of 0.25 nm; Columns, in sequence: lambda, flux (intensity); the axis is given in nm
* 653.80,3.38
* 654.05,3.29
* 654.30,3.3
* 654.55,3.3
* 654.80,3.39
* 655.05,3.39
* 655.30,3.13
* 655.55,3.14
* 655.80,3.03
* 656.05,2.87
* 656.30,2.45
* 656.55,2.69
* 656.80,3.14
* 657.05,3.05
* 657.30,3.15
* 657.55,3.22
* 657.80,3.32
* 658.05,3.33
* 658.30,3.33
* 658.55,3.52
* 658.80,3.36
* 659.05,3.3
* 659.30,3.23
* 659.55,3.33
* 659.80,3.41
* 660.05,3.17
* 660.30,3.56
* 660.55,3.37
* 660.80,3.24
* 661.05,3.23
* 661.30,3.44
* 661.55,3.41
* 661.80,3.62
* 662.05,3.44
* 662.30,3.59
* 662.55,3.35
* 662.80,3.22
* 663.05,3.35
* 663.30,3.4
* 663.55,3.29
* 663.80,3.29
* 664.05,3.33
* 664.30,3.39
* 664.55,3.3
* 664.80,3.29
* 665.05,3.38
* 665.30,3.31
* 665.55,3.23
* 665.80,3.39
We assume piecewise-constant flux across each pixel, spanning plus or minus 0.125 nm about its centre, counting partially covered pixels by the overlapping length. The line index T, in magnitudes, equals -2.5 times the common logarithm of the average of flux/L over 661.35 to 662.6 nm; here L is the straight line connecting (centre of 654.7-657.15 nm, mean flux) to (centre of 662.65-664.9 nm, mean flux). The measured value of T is -0.08 mag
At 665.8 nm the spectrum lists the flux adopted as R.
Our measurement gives 3.39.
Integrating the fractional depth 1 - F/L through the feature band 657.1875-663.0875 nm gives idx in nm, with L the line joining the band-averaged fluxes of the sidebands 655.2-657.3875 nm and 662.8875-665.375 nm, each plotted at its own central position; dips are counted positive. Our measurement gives -0.40 nm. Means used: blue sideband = 2.96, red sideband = 3.33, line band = 3.35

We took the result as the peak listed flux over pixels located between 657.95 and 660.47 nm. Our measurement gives 3.56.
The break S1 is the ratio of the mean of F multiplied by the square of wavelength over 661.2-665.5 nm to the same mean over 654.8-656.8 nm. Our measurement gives 1.15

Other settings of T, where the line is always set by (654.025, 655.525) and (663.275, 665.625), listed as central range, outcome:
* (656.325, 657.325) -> 0.13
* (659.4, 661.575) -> -0.01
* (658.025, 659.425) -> -0.01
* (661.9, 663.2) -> -0.03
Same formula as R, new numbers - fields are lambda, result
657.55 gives 3.22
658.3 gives 3.33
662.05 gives 3.44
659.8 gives 3.41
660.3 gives 3.56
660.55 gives 3.37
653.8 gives 3.38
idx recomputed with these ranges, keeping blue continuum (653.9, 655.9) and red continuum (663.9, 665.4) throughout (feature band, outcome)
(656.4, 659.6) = 0.056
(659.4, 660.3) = -0.012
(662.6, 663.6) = 0.000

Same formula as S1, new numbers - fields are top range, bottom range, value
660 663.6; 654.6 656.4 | 1.12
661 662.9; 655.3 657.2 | 1.19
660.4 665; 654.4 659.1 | 1.08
